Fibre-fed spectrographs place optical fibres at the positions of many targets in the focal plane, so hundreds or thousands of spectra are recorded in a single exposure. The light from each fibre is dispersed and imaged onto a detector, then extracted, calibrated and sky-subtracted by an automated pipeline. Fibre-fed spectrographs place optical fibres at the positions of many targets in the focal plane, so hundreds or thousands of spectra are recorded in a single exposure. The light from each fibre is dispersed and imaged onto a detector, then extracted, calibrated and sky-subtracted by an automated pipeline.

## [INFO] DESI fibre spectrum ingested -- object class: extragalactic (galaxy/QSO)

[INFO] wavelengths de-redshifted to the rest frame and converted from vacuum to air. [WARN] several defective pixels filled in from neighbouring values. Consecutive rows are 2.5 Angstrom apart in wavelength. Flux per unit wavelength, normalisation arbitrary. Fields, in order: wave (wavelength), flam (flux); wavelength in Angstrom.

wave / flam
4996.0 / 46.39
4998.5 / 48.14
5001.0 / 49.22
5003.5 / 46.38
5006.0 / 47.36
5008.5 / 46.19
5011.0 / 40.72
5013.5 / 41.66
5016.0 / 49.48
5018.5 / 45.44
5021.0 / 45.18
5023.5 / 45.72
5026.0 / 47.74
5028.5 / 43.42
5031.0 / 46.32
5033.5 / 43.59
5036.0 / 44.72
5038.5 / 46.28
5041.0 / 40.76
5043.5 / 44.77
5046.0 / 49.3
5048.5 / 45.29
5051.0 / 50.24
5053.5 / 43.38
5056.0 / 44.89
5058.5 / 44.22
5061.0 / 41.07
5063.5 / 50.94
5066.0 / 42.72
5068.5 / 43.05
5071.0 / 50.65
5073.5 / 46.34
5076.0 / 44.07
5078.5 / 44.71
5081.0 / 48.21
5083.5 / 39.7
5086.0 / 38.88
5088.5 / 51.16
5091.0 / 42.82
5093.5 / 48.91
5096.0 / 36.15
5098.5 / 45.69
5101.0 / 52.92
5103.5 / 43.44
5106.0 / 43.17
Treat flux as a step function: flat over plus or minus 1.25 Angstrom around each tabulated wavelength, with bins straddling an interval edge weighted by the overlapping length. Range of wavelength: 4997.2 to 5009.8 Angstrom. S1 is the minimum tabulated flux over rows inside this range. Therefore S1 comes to 46.19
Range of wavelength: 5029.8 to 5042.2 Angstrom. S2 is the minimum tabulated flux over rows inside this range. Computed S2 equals 40.76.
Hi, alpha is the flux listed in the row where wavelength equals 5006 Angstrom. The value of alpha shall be 47.36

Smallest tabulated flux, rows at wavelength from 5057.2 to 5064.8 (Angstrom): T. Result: 41.07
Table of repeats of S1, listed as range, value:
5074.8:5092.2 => 38.88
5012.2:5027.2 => 41.66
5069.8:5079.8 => 44.07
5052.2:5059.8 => 43.38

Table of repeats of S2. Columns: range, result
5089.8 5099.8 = 36.15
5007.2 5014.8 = 40.72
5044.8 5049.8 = 45.29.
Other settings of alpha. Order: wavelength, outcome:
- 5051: 50.24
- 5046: 49.3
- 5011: 40.72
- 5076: 44.07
